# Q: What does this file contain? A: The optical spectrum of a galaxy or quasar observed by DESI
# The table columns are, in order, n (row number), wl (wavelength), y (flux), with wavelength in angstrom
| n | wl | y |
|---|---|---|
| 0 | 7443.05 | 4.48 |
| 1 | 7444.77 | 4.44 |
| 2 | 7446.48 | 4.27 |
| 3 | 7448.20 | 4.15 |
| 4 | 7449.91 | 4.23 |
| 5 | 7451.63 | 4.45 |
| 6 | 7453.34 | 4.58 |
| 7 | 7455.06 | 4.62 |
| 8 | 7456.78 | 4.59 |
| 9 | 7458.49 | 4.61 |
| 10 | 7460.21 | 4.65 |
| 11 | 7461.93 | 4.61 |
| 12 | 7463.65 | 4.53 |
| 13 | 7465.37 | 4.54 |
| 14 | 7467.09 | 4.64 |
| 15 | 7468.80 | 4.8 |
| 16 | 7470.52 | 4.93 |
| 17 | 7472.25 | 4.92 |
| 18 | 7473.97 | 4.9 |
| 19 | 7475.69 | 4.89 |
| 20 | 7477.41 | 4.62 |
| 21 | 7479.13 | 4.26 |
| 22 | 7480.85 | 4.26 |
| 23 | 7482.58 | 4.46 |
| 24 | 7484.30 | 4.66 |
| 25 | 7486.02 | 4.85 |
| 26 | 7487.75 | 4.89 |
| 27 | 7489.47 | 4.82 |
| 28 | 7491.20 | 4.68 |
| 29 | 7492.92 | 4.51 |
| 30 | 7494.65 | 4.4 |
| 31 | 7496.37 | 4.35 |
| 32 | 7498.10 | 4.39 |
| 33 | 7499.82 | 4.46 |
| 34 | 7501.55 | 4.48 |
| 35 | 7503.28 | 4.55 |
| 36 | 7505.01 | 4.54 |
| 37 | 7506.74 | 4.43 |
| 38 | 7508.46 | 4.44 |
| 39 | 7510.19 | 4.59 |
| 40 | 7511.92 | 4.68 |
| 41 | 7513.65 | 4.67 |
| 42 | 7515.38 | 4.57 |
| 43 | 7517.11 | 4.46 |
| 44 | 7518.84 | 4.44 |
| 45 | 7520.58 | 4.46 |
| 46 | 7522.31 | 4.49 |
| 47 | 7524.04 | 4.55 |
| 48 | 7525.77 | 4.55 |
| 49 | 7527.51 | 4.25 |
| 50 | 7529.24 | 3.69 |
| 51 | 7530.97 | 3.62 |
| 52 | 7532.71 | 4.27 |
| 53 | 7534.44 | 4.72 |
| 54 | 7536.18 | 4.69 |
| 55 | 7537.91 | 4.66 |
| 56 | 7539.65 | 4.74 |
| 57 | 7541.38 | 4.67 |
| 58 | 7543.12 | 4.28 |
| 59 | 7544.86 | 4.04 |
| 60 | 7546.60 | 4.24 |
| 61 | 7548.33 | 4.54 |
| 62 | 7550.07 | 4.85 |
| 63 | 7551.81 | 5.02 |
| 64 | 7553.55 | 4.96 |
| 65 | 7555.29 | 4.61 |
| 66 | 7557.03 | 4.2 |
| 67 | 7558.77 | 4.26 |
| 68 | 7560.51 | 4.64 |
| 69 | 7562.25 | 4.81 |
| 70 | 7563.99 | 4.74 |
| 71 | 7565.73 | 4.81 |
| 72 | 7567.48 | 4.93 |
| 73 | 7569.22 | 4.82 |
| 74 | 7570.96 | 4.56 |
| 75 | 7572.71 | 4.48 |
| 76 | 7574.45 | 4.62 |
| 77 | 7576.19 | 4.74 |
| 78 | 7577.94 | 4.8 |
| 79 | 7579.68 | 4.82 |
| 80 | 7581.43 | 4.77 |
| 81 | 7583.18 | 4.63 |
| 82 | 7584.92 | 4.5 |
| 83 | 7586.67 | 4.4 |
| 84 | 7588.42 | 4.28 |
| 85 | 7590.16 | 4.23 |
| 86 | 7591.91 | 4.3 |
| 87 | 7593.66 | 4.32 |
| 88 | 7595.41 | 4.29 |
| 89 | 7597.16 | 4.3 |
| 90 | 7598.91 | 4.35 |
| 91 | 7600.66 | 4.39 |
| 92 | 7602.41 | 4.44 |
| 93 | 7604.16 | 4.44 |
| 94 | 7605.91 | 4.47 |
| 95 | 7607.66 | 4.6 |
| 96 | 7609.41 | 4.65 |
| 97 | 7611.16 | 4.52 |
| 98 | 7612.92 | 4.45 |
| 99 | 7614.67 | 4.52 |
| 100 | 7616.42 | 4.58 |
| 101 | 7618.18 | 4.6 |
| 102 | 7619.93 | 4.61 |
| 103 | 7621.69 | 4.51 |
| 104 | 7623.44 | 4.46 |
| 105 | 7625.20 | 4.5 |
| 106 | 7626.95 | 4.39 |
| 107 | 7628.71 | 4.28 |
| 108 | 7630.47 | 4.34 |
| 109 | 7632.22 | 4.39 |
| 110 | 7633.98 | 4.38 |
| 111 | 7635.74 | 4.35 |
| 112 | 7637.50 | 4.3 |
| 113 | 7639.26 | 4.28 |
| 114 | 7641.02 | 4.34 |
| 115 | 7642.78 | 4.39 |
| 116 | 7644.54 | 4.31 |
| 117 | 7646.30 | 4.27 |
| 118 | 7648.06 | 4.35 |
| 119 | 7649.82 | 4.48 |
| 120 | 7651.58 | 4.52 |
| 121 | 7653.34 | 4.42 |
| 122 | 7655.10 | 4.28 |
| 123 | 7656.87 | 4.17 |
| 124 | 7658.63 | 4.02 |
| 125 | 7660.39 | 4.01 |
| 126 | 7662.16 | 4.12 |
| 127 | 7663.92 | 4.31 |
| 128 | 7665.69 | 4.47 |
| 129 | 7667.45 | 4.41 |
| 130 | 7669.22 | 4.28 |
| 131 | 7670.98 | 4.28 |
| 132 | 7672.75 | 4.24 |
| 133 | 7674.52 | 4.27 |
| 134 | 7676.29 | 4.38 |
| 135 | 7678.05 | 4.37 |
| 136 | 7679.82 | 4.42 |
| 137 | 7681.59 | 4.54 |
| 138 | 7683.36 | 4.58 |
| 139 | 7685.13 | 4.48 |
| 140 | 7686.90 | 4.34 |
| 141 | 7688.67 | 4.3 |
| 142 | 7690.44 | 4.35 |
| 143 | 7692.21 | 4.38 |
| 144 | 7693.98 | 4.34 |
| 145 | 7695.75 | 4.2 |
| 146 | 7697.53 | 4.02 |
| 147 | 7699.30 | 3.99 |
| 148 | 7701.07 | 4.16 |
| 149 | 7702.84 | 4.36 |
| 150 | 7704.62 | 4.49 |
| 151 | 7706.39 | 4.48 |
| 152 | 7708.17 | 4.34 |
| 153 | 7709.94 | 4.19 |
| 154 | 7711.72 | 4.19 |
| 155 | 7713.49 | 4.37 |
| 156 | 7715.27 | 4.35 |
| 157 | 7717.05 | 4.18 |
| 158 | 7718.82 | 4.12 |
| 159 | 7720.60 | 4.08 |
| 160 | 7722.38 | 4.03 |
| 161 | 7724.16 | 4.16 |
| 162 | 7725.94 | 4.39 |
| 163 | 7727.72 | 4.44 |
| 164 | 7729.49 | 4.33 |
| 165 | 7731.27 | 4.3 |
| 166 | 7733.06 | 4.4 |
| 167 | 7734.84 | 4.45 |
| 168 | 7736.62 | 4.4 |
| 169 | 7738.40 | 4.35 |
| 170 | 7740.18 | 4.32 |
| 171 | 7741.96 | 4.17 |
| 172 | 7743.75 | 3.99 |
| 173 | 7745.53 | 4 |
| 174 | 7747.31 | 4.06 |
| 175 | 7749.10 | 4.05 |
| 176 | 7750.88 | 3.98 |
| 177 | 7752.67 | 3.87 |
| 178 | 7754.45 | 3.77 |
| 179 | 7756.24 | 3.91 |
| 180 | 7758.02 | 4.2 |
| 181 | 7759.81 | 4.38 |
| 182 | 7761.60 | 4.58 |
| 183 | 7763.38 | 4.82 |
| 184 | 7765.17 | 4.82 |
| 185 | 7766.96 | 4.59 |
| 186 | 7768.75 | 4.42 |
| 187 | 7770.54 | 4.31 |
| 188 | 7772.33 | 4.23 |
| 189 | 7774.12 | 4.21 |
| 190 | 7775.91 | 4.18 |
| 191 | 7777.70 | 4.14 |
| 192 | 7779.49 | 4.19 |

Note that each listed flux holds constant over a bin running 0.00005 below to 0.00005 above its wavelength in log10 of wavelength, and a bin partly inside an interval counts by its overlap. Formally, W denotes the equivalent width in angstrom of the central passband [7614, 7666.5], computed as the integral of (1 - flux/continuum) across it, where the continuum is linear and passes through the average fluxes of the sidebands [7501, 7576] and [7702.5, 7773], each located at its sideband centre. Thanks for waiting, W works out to 0.4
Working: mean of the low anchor 4.53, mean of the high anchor 4.27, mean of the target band 4.36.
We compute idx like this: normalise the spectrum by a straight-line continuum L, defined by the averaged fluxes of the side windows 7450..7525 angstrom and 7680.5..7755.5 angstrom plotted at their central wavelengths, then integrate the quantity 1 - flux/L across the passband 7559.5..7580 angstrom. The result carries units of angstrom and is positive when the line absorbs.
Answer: -1.2 angstrom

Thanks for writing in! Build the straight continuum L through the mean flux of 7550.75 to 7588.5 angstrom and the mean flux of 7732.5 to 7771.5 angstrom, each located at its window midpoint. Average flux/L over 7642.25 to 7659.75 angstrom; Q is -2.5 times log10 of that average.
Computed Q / 0.04 mag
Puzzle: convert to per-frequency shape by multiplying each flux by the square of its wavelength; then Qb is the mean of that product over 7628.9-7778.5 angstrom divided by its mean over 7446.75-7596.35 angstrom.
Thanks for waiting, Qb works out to 0.99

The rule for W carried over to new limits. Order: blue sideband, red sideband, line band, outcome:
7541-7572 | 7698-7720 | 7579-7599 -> 0.45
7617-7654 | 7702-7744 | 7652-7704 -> 0.63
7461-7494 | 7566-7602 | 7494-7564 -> 1.77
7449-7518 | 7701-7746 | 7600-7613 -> -0.21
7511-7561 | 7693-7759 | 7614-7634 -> -0.54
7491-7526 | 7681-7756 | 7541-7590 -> -1.86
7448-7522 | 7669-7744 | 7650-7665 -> 0.40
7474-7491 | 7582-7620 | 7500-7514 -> 0.21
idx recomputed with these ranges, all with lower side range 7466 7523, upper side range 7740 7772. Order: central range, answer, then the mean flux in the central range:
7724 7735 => -0.2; 4.36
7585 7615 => 0.2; 4.41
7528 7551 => 0.7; 4.39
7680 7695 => -0.3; 4.41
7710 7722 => 0.2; 4.2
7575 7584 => -0.5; 4.75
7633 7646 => 0.2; 4.33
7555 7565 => -0.1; 4.55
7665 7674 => 0.0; 4.33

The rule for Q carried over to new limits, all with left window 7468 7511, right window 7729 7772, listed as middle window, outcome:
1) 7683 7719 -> 0.01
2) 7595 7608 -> 0.01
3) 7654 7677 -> 0.03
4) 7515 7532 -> 0.06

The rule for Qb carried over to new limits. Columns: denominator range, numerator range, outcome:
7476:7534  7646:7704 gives 1.01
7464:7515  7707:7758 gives 0.97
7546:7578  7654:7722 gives 0.95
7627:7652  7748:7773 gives 1.01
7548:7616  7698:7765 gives 0.97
